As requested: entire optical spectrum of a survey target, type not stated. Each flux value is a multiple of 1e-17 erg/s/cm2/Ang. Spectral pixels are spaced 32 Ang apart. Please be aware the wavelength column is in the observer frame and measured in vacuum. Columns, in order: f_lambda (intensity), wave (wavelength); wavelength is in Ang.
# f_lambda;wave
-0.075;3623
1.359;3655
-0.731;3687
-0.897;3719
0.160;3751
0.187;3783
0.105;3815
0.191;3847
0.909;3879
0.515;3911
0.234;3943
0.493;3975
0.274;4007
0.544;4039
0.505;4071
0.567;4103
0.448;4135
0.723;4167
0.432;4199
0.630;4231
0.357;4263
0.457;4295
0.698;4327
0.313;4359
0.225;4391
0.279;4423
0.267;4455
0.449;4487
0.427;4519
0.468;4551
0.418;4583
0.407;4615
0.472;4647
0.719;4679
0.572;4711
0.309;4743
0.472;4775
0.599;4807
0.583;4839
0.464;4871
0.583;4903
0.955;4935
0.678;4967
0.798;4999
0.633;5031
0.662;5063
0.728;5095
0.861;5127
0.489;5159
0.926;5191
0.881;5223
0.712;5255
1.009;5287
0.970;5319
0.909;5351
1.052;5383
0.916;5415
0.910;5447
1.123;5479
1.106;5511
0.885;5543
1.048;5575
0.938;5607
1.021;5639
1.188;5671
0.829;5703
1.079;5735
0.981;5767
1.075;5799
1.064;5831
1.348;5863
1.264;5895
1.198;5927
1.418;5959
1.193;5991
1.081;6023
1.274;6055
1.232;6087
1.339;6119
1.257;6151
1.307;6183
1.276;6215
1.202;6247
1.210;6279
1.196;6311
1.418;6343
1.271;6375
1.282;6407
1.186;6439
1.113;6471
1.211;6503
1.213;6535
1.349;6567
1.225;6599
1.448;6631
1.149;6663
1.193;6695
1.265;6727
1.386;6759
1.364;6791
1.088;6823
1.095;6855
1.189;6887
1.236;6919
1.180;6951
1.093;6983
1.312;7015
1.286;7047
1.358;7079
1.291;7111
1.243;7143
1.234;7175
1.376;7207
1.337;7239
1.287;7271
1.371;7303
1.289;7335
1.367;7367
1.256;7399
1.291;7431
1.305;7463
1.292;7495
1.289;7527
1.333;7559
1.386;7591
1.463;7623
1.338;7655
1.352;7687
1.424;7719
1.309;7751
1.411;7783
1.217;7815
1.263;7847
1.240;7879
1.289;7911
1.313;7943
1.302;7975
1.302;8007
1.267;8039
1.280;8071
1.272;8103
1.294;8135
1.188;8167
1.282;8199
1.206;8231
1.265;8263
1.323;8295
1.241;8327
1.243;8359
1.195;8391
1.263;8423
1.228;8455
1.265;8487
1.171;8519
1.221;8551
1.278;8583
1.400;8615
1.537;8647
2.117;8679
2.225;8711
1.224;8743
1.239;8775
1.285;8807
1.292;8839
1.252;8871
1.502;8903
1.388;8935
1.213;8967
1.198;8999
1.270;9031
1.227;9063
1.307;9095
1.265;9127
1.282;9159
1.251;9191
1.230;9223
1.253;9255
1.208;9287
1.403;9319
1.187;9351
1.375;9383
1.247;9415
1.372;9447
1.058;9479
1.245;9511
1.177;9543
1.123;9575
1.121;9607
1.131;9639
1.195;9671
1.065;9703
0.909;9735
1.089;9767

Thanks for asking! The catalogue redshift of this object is 0.32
